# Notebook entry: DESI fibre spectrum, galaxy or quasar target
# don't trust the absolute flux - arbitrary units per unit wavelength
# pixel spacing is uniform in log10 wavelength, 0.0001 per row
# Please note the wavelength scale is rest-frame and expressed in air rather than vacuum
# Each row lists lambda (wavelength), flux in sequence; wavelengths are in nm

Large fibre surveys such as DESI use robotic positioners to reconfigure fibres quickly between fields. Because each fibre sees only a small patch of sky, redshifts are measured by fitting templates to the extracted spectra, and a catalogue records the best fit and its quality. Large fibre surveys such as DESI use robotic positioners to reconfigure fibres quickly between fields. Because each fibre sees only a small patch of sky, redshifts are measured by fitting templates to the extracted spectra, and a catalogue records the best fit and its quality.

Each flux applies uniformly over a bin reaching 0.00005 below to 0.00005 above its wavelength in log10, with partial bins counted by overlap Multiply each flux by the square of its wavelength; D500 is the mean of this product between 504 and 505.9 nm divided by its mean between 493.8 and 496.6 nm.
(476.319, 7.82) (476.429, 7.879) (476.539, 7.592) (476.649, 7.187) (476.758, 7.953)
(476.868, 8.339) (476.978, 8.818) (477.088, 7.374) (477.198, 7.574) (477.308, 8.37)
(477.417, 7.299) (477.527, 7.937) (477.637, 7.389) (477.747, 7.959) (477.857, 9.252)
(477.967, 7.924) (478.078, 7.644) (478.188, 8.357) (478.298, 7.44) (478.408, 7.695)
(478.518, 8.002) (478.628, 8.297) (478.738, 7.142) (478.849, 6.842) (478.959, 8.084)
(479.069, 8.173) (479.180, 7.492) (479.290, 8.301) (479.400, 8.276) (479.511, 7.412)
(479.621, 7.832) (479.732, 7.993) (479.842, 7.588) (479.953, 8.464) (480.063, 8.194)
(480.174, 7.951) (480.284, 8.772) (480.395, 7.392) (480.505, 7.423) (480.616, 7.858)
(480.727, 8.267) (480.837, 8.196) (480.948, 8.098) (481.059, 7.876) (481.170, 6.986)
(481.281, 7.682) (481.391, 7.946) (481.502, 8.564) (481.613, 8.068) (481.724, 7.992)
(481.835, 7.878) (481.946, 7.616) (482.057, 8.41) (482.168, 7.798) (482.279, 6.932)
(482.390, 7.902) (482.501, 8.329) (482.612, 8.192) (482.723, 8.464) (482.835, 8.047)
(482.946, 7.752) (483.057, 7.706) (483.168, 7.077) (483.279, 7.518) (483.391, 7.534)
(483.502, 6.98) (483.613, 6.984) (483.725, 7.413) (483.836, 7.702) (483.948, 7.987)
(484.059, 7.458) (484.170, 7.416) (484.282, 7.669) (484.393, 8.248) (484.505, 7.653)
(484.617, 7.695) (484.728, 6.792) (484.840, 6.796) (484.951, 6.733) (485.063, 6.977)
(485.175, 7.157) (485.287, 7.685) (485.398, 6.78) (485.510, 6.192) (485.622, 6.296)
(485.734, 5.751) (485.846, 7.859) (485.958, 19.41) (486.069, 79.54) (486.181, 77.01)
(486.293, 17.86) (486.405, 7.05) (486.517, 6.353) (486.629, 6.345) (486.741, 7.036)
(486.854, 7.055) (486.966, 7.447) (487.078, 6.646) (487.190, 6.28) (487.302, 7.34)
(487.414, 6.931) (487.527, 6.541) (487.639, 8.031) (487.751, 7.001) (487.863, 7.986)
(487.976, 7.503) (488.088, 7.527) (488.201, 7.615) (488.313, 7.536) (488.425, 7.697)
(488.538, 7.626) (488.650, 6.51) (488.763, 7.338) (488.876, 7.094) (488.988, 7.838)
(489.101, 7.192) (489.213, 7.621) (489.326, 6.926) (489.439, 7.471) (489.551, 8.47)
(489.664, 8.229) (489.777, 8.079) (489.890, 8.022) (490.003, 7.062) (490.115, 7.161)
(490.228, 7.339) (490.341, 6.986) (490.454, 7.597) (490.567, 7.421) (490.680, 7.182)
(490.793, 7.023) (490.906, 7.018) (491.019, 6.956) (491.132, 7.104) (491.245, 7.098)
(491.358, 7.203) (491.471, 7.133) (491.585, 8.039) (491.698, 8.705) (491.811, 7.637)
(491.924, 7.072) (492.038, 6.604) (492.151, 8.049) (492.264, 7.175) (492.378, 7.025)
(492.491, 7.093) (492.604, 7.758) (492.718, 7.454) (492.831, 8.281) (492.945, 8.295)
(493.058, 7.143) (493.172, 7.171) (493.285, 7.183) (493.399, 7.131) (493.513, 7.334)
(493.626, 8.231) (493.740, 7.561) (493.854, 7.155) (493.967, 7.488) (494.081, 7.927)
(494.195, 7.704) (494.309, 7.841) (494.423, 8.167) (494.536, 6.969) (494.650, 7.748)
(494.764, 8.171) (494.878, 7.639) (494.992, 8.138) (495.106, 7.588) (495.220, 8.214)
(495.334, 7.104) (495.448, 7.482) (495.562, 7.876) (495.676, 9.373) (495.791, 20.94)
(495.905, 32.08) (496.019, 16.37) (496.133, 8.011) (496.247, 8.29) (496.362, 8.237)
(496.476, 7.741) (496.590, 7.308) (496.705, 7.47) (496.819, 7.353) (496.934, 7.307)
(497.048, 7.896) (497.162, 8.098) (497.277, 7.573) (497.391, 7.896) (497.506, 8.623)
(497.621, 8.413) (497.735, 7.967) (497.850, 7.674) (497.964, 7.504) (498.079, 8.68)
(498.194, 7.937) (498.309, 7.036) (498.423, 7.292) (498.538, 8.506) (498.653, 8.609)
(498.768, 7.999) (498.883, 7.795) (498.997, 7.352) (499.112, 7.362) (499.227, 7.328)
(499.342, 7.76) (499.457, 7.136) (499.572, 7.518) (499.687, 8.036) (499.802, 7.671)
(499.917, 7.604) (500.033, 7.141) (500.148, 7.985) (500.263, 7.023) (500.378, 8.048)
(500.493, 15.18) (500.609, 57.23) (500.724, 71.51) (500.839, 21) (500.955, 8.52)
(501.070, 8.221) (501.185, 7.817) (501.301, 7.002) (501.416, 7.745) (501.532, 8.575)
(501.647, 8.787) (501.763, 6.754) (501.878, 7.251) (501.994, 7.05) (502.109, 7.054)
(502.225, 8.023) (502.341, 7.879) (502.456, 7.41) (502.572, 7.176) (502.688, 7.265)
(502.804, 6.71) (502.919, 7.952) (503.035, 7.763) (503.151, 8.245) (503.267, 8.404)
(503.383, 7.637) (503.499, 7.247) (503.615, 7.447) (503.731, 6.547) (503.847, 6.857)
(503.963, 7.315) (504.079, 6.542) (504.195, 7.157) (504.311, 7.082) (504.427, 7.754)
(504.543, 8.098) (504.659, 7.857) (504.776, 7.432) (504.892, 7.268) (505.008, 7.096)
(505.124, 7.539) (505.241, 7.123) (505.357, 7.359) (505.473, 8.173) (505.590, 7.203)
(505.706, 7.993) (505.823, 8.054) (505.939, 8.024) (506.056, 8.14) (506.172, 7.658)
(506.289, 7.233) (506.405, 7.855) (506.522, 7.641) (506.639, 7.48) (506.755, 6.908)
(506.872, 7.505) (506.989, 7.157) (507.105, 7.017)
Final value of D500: 0.80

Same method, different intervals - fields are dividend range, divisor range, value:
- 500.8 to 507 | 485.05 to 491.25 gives 0.81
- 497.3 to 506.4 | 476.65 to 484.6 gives 1.30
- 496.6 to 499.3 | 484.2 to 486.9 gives 0.59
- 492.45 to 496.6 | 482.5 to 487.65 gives 0.87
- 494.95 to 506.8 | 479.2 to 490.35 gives 1.10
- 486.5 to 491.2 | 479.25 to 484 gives 0.96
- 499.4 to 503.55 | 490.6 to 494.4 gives 1.58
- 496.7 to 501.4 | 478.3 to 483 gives 1.51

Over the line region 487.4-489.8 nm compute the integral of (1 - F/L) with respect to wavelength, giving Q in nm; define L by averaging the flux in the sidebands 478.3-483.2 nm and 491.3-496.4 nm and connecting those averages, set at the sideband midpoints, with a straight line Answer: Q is 0.25 nm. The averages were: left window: 7.89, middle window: 7.49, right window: 8.71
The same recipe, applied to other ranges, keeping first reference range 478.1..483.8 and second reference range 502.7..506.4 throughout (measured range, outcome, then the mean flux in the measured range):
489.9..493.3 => 0.14 nm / 7.38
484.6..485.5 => 0.09 nm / 7.01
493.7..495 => -0.01 nm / 7.7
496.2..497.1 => -0.01 nm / 7.69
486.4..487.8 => 0.15 nm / 6.92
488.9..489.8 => 0.00 nm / 7.7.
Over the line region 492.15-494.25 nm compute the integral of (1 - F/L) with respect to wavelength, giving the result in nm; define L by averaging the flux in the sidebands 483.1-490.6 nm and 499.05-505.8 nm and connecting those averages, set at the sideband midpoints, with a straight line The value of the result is 0.48 nm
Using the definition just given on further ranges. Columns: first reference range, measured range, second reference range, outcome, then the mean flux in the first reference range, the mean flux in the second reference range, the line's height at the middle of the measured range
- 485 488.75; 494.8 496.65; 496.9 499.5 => -0.429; 12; 7.83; 8.74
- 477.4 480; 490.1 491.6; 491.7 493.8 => 0.065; 7.87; 7.49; 7.54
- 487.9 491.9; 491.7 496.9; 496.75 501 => 0.418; 7.46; 11.4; 9.39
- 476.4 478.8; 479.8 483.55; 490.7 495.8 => -0.012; 7.88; 7.74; 7.84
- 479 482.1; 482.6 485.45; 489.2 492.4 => 0.113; 7.95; 7.43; 7.77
